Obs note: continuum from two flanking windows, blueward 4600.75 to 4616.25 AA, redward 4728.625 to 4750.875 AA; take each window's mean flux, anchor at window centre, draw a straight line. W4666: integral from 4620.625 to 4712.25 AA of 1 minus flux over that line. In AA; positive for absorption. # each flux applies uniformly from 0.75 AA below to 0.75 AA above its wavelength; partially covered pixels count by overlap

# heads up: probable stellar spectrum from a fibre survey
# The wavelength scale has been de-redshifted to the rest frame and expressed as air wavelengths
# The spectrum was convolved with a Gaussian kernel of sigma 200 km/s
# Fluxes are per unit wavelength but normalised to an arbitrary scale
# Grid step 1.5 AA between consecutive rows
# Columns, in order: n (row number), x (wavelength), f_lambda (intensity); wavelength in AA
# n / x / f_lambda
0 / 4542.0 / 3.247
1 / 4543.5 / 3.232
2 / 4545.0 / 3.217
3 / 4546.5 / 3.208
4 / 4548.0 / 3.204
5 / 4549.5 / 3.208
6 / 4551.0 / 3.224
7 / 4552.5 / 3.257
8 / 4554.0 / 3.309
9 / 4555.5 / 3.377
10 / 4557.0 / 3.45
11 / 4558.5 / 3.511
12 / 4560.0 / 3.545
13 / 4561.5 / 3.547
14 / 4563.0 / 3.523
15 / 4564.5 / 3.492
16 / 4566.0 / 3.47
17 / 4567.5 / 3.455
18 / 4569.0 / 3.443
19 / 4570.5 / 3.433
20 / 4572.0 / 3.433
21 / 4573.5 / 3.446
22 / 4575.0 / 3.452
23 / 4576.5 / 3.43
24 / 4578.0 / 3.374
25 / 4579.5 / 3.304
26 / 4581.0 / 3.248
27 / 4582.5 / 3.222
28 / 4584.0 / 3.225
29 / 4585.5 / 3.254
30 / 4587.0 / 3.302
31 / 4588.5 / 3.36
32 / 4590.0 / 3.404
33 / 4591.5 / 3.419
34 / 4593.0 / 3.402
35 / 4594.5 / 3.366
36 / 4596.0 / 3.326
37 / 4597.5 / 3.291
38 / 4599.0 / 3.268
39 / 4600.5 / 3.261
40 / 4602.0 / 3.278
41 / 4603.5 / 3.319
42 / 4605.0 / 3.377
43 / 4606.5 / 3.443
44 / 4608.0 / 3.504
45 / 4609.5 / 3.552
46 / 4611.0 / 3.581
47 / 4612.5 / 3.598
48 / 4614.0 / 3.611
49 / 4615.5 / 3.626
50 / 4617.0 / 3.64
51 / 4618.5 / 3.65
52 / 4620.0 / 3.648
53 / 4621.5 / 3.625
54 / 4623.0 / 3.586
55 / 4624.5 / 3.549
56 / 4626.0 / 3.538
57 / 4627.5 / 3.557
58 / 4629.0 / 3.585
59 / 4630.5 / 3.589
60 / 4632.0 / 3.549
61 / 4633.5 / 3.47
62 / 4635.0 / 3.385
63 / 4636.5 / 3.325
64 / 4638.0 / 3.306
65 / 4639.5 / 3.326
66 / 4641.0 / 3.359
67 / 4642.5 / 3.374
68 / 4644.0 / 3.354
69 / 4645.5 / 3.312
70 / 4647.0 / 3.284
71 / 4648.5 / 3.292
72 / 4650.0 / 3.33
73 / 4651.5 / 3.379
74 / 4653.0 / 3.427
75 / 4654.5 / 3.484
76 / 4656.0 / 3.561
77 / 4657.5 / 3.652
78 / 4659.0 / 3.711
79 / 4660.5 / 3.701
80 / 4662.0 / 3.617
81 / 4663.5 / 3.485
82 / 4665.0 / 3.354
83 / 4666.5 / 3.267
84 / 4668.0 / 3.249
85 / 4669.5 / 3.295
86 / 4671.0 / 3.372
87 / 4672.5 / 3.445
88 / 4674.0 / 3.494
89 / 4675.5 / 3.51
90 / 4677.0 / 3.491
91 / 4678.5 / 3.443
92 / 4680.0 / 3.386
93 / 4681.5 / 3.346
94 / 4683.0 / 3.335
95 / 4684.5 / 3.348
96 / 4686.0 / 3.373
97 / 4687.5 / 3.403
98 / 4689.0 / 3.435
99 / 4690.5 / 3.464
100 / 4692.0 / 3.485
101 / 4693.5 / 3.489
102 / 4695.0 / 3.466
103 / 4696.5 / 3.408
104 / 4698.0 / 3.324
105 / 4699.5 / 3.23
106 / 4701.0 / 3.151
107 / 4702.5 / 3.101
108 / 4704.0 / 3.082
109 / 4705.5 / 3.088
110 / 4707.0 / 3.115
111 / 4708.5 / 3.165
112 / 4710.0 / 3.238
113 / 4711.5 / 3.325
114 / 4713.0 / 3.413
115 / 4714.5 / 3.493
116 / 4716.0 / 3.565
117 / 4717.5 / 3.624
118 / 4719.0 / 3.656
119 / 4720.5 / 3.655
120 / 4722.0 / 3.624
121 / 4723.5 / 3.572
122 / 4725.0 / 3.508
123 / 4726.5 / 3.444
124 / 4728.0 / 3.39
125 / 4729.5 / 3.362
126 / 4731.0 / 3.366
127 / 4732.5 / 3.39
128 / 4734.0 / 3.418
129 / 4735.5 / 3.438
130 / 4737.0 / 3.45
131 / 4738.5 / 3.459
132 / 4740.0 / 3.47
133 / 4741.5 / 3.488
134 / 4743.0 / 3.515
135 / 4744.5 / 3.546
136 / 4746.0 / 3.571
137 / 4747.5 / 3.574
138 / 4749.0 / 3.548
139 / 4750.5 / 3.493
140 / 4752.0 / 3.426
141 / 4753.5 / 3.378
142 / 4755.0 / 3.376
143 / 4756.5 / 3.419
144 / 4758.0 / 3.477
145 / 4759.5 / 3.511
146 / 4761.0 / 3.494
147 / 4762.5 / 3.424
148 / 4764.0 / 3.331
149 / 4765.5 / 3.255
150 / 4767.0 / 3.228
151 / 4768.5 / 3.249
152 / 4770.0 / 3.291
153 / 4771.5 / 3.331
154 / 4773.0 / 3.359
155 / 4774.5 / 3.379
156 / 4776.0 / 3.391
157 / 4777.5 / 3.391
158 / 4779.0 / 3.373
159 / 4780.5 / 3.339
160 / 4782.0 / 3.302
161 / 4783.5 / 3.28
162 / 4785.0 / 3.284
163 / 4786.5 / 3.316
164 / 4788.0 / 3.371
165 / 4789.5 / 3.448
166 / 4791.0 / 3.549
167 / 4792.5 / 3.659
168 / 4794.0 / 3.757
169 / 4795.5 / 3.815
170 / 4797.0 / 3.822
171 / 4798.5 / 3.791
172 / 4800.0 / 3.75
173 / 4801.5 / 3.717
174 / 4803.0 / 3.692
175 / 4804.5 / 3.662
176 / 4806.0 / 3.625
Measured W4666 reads 2.0 AA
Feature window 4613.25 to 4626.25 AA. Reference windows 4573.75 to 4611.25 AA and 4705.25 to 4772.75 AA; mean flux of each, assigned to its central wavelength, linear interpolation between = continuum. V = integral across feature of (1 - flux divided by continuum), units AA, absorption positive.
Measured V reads -0.9 AA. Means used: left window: 3.36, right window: 3.43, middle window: 3.61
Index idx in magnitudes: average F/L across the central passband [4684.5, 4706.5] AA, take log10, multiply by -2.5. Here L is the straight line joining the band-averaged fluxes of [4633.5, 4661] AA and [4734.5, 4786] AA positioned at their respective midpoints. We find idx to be 0.03 mag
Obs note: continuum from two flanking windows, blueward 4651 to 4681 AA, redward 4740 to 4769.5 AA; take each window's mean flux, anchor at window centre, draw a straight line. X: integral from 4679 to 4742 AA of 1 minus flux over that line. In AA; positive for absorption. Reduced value 1.0 AA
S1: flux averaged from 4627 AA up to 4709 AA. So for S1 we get 3.39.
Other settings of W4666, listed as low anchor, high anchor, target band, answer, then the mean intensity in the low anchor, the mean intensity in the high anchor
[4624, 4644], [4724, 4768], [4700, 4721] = 0.7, 3.45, 3.44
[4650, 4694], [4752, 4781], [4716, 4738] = -0.6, 3.45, 3.37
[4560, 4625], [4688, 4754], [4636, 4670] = 0.2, 3.44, 3.42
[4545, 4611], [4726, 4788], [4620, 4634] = -0.8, 3.37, 3.4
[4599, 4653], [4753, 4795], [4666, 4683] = 0.2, 3.46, 3.39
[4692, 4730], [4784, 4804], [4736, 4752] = -0.2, 3.38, 3.61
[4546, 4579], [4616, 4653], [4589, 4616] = 0.1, 3.4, 3.46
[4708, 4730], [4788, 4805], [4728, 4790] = 3.1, 3.47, 3.68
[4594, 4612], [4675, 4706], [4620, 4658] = -0.9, 3.38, 3.35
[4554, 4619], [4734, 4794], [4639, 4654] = 0.3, 3.42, 3.42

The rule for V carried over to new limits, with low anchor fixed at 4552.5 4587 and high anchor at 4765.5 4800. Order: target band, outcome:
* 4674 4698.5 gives 0.0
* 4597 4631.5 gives -1.0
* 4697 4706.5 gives 0.7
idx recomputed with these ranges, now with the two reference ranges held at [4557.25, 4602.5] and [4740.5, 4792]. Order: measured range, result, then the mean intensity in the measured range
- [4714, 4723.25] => -0.063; 3.6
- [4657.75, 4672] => -0.020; 3.46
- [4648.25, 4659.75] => -0.030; 3.49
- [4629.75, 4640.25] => -0.010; 3.42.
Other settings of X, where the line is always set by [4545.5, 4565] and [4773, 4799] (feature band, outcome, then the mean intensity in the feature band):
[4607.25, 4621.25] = -0.8 AA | 3.6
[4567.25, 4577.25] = -0.2 AA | 3.44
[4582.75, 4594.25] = 0.2 AA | 3.33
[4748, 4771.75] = 0.5 AA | 3.39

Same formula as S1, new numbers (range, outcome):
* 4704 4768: 3.43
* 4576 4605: 3.32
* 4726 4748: 3.46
